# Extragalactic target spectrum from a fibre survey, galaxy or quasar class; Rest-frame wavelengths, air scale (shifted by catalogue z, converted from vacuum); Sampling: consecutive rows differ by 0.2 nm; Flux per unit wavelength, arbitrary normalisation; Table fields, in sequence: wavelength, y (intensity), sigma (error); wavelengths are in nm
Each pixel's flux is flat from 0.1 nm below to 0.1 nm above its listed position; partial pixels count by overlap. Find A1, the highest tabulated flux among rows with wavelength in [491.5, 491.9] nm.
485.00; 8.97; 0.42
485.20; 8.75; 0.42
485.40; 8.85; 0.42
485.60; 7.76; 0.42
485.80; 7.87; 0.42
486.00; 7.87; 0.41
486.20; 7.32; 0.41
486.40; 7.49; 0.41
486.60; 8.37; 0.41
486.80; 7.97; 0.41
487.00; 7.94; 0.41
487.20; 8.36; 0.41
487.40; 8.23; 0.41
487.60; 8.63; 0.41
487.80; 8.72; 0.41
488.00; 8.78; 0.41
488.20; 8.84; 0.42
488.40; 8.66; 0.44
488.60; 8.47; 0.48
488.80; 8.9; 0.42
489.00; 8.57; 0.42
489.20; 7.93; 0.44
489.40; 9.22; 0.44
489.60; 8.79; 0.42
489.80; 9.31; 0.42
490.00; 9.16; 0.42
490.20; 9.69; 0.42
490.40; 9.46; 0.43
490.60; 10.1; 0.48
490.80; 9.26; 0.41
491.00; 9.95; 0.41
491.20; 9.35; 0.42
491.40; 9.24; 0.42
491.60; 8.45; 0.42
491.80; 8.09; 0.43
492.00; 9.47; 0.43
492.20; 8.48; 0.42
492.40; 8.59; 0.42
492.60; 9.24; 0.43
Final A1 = 8.45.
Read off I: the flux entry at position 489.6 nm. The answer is 8.79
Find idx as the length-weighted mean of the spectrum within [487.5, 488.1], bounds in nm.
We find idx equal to 8.71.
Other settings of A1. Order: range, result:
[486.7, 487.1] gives 7.97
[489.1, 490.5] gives 9.69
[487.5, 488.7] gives 8.84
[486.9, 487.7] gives 8.63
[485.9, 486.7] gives 8.37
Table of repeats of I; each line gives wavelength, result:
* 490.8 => 9.26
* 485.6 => 7.76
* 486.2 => 7.32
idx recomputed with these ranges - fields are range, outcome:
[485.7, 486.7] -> 7.78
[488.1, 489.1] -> 8.69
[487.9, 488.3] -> 8.81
